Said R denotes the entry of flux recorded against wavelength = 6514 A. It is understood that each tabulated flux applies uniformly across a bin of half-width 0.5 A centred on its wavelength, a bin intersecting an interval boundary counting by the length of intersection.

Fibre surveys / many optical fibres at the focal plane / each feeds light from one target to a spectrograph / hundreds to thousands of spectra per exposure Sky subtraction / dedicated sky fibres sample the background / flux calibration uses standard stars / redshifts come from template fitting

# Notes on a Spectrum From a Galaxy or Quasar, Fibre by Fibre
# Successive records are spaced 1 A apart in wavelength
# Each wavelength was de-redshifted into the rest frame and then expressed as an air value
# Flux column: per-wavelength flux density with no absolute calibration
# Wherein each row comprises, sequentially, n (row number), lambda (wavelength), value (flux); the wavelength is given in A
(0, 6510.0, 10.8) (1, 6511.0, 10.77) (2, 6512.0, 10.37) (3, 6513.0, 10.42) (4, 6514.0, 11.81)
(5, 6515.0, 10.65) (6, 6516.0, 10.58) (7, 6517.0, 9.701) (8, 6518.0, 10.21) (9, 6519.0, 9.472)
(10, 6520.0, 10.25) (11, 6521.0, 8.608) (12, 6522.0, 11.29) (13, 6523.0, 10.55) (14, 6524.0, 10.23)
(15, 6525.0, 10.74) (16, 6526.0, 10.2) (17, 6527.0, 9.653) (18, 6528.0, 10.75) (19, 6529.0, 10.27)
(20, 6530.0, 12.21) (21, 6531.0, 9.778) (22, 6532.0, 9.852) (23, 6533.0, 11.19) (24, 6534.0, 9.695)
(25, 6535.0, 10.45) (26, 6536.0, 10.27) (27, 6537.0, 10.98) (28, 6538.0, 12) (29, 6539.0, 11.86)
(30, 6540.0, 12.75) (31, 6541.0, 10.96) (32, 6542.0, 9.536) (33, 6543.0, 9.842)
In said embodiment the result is 11.81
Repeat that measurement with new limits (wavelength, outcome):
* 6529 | 10.27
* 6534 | 9.695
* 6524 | 10.23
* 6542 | 9.536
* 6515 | 10.65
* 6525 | 10.74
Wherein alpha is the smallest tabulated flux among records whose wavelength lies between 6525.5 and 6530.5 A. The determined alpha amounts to 9.653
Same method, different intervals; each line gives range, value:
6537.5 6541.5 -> 10.96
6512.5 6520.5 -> 9.472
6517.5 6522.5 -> 8.608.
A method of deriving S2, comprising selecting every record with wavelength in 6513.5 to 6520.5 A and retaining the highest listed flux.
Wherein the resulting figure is 11.81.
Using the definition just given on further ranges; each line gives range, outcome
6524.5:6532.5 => 12.21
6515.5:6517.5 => 10.58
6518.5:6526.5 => 11.29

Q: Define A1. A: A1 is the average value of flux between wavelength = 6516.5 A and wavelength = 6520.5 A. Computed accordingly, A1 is 9.91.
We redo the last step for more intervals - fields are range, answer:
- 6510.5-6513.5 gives 10.5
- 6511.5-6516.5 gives 10.8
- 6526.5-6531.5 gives 10.5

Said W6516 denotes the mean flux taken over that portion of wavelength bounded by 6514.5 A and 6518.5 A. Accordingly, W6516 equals 10.3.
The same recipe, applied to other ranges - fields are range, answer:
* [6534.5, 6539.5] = 11.1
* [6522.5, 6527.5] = 10.3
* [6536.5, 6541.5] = 11.7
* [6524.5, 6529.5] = 10.3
